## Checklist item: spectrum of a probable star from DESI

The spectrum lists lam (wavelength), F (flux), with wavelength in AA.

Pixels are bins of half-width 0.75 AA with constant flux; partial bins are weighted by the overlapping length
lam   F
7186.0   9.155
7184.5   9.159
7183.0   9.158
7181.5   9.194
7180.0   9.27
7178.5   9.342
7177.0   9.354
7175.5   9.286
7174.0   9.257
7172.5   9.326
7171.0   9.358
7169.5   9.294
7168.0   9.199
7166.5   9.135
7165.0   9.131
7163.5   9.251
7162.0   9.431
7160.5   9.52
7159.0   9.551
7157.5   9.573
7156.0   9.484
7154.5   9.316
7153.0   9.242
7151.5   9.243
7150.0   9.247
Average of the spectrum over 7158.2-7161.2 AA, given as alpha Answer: 9.54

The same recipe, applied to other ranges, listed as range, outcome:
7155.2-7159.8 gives 9.53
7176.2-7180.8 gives 9.32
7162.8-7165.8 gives 9.19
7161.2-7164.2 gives 9.35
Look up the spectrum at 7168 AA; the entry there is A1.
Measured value 9.199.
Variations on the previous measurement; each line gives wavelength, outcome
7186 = 9.155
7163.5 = 9.251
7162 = 9.431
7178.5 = 9.342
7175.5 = 9.286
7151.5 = 9.243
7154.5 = 9.316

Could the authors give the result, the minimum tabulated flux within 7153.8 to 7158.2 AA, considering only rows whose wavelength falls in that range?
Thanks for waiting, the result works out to 9.316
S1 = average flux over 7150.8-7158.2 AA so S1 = 9.37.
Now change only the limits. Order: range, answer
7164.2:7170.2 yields 9.19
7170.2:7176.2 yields 9.31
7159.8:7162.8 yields 9.47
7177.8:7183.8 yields 9.24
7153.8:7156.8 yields 9.4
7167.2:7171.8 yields 9.28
